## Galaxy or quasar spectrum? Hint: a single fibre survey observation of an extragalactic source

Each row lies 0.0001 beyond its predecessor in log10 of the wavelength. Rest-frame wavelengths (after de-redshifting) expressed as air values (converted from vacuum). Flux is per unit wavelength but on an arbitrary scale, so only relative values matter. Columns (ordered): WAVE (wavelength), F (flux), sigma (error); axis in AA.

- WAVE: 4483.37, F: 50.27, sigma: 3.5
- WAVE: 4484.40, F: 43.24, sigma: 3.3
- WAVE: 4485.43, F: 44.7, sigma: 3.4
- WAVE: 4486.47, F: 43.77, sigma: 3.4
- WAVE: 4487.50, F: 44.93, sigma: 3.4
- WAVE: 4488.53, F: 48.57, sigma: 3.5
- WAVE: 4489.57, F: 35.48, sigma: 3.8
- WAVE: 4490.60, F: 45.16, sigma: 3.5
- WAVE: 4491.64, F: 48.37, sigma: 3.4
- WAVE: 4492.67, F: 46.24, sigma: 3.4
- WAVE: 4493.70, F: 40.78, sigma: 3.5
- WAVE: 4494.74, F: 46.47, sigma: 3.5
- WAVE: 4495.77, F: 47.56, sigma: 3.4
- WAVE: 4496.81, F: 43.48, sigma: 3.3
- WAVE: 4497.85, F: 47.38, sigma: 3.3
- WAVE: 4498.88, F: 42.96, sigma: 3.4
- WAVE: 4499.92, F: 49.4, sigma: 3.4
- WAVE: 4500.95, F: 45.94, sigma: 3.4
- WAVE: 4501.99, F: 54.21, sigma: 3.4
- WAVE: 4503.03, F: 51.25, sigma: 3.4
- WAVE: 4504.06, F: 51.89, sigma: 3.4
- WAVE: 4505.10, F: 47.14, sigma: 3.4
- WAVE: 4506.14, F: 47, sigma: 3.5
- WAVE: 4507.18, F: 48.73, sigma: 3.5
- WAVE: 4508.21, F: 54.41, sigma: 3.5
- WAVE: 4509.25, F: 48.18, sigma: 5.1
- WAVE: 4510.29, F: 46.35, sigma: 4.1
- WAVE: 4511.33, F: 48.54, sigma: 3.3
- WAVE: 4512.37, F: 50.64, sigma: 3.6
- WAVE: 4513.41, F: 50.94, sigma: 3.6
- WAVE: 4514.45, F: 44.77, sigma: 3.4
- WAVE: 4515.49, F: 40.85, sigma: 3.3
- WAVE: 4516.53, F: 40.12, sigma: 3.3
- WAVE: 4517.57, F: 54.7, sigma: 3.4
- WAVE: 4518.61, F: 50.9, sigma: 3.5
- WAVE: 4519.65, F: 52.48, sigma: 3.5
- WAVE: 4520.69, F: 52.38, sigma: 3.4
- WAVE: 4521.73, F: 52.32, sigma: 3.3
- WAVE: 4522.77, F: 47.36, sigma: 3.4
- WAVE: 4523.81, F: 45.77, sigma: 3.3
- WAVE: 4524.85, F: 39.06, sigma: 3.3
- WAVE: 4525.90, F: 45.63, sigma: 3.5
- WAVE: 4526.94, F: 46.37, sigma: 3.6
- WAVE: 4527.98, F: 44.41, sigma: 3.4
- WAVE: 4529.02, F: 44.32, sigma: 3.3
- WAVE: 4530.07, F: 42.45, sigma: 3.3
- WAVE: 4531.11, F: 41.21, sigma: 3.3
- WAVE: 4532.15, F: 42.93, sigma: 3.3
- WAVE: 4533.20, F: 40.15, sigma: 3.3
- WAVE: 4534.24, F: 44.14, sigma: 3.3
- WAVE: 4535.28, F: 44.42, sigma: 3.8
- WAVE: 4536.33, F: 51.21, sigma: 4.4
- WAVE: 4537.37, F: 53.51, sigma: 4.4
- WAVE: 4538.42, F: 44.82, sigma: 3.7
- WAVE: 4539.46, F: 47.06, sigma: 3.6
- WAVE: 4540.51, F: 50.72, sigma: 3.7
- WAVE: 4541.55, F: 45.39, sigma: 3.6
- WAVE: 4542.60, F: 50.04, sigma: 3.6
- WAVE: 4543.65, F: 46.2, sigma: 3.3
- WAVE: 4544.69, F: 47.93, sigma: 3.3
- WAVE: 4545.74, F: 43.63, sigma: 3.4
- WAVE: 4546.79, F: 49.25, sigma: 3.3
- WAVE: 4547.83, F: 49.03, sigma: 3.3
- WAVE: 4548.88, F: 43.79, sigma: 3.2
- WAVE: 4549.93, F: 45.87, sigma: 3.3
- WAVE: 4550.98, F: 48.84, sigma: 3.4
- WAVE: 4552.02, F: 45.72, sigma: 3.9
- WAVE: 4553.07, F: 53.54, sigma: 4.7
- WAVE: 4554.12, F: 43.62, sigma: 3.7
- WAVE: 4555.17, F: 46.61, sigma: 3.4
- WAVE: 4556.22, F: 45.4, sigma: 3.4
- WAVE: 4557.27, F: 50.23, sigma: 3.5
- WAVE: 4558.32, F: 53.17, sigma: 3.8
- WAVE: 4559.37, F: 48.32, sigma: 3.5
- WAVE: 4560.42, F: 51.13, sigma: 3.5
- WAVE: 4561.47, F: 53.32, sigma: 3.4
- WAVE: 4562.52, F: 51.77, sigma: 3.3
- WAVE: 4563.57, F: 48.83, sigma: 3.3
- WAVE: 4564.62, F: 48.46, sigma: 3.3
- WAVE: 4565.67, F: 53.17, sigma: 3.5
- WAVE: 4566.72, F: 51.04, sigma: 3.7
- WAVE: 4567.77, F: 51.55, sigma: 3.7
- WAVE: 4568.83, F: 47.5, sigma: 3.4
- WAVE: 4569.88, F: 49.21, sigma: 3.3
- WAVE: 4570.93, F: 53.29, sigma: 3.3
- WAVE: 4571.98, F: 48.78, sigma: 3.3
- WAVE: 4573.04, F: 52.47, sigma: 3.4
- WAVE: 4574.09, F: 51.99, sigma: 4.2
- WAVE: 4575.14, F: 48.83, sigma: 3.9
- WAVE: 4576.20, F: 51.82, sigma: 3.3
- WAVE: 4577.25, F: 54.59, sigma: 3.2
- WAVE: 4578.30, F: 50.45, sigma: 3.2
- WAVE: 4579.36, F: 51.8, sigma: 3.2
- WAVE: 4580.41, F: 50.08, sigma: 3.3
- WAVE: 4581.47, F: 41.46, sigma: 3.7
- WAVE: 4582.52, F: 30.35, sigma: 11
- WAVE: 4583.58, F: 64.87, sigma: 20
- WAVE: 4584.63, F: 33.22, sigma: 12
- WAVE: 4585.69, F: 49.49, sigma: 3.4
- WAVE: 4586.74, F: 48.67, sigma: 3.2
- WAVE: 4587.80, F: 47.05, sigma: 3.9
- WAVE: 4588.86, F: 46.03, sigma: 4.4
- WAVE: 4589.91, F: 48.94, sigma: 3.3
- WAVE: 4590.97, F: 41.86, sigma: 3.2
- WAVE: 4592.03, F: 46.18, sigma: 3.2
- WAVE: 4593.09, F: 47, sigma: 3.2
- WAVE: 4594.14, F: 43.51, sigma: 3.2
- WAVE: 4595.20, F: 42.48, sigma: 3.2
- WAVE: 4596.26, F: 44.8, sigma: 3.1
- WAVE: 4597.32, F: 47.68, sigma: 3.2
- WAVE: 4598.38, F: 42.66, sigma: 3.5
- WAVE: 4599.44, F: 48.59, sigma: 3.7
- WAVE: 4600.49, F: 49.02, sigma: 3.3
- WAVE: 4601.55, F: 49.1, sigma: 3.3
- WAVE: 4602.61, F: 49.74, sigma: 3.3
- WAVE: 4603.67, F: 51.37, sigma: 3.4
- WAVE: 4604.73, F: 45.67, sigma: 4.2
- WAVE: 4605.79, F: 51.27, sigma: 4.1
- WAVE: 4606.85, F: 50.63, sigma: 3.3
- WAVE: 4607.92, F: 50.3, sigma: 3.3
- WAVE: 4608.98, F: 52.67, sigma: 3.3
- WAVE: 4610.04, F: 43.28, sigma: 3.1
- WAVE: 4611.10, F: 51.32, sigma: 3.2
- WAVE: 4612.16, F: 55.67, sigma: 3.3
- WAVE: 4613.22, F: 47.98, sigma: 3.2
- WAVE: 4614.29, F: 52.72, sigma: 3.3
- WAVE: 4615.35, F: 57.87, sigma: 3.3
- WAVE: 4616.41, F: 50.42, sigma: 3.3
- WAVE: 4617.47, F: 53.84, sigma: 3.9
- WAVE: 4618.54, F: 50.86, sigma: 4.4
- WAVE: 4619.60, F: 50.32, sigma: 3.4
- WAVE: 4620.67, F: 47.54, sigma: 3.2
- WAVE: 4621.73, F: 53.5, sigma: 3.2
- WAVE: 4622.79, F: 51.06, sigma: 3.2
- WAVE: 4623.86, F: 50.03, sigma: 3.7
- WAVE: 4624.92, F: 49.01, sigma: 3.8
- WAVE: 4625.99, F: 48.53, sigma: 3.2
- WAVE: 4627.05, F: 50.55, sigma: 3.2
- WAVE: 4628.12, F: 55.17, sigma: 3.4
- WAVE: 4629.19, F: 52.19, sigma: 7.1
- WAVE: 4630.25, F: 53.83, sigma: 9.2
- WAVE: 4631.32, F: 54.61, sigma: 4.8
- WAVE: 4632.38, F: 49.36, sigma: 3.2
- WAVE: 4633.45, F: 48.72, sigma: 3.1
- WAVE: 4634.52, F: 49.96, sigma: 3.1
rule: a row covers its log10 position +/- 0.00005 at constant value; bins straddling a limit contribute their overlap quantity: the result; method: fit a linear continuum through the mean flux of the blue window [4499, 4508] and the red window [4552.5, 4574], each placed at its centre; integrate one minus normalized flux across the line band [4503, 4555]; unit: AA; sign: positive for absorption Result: 2.6 AA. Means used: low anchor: 49.3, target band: 47.2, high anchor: 50.1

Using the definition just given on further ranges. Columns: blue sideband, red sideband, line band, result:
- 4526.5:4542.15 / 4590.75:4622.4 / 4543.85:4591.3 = -1.45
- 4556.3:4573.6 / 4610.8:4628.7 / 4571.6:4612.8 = 2.41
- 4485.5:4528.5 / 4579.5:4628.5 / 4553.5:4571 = -0.65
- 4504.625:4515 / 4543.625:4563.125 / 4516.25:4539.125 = 0.97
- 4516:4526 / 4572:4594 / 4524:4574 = 0.33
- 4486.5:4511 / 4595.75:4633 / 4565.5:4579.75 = -0.57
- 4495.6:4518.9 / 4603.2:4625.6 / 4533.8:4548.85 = 0.43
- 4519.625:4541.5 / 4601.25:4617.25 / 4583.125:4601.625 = 1.18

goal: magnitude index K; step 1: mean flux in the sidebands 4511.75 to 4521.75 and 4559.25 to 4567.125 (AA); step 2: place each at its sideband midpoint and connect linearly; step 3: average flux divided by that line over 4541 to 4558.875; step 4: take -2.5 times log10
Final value 0.06 mag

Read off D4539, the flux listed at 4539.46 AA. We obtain 47.06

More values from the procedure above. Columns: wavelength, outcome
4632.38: 49.36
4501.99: 54.21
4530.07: 42.45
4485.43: 44.7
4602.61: 49.74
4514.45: 44.77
